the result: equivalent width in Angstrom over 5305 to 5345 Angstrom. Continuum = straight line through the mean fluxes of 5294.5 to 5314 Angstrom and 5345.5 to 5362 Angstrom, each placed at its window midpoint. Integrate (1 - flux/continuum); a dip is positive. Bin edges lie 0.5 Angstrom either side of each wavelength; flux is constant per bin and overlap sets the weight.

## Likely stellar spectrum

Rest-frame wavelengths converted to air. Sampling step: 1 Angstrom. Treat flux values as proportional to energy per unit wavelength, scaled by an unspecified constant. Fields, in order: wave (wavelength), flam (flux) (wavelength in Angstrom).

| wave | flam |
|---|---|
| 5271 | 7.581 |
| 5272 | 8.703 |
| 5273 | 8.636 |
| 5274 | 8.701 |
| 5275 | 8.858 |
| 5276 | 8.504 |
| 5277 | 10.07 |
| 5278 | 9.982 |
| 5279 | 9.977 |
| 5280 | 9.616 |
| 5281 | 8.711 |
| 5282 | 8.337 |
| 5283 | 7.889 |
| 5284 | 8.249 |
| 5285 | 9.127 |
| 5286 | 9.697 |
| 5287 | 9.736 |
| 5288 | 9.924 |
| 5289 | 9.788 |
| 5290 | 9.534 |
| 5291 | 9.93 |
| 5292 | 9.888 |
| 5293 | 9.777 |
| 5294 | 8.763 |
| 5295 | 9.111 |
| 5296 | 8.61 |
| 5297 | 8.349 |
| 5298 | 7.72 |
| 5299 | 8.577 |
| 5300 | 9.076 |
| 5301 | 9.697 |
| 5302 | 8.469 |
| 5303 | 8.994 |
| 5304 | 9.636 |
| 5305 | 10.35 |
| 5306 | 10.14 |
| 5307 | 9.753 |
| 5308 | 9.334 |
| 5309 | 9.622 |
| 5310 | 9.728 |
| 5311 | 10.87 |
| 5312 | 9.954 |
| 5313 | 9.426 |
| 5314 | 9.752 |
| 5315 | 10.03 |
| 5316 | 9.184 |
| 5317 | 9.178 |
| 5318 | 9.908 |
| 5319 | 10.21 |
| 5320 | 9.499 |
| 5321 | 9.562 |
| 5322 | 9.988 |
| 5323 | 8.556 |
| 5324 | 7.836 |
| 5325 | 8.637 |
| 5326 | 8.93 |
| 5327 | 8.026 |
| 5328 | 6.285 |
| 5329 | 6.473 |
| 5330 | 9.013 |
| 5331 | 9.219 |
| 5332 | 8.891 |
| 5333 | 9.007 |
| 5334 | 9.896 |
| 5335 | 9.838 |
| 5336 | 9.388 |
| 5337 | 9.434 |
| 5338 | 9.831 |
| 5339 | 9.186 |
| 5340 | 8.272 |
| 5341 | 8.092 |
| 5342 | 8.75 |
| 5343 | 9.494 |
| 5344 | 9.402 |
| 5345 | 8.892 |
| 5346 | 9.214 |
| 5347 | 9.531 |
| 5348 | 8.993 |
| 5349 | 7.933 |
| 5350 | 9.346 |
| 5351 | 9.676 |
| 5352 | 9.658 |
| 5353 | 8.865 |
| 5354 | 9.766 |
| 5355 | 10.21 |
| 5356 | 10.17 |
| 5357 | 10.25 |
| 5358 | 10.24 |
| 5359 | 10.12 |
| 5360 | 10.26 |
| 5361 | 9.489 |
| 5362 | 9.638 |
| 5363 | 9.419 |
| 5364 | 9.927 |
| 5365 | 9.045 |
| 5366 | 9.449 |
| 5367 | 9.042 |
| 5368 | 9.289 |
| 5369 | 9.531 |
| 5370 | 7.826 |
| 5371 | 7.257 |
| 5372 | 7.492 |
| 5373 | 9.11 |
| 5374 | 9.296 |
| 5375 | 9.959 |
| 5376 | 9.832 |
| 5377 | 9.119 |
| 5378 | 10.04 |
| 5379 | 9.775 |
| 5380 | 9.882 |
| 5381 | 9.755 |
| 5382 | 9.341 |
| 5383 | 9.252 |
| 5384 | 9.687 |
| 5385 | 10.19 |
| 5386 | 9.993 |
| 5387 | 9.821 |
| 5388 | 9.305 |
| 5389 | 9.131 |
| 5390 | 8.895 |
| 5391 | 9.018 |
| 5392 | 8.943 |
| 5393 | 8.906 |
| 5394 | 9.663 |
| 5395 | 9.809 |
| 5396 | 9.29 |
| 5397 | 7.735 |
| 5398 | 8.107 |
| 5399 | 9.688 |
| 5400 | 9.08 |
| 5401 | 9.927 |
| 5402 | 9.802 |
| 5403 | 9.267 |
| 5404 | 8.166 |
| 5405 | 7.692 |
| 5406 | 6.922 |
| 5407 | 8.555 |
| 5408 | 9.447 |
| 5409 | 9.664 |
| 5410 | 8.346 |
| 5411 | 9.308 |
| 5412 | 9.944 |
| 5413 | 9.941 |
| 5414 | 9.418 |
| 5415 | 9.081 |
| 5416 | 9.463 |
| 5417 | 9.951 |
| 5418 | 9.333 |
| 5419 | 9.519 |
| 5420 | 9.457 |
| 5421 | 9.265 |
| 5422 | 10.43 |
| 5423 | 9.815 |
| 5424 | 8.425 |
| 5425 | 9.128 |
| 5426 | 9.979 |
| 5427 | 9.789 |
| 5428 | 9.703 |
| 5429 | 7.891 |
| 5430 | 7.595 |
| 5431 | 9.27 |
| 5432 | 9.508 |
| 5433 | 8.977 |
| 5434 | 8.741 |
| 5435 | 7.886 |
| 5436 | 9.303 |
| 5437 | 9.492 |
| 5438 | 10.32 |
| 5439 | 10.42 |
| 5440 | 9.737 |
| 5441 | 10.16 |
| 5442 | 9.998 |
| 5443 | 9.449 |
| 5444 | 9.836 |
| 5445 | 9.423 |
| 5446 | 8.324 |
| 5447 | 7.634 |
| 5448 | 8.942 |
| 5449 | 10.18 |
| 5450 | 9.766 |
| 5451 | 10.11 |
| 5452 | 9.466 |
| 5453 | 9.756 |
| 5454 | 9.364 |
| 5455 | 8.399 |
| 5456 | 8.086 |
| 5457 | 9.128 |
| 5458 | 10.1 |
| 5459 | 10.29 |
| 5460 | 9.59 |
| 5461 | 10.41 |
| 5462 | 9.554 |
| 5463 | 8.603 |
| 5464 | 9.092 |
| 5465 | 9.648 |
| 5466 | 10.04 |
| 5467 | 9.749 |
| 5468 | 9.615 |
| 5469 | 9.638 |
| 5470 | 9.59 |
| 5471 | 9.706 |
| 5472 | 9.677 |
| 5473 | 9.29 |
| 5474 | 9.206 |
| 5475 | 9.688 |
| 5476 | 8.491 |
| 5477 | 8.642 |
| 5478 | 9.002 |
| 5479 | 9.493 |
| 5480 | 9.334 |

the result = 1.1 Angstrom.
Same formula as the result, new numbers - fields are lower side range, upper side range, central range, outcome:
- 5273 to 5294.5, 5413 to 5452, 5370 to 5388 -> 0.0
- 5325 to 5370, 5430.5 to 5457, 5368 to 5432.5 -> 0.5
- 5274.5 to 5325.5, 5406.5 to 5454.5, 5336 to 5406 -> 0.6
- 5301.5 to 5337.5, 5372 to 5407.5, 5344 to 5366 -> -0.8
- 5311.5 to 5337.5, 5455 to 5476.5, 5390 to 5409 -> 0.8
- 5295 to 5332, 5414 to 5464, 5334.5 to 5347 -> 0.0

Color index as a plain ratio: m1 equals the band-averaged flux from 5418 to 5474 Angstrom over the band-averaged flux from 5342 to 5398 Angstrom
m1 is 1.01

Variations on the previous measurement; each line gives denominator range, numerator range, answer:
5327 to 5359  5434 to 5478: 1.03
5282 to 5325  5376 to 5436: 0.99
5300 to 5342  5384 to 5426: 1.00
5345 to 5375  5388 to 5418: 0.97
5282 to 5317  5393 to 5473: 0.99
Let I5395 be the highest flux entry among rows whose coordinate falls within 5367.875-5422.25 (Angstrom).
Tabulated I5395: 10.43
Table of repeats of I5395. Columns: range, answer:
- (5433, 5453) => 10.42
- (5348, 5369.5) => 10.26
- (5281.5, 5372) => 10.87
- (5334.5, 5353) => 9.838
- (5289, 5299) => 9.93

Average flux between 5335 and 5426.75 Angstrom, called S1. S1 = 9.29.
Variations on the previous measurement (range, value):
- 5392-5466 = 9.27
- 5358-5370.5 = 9.45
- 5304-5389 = 9.33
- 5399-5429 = 9.25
